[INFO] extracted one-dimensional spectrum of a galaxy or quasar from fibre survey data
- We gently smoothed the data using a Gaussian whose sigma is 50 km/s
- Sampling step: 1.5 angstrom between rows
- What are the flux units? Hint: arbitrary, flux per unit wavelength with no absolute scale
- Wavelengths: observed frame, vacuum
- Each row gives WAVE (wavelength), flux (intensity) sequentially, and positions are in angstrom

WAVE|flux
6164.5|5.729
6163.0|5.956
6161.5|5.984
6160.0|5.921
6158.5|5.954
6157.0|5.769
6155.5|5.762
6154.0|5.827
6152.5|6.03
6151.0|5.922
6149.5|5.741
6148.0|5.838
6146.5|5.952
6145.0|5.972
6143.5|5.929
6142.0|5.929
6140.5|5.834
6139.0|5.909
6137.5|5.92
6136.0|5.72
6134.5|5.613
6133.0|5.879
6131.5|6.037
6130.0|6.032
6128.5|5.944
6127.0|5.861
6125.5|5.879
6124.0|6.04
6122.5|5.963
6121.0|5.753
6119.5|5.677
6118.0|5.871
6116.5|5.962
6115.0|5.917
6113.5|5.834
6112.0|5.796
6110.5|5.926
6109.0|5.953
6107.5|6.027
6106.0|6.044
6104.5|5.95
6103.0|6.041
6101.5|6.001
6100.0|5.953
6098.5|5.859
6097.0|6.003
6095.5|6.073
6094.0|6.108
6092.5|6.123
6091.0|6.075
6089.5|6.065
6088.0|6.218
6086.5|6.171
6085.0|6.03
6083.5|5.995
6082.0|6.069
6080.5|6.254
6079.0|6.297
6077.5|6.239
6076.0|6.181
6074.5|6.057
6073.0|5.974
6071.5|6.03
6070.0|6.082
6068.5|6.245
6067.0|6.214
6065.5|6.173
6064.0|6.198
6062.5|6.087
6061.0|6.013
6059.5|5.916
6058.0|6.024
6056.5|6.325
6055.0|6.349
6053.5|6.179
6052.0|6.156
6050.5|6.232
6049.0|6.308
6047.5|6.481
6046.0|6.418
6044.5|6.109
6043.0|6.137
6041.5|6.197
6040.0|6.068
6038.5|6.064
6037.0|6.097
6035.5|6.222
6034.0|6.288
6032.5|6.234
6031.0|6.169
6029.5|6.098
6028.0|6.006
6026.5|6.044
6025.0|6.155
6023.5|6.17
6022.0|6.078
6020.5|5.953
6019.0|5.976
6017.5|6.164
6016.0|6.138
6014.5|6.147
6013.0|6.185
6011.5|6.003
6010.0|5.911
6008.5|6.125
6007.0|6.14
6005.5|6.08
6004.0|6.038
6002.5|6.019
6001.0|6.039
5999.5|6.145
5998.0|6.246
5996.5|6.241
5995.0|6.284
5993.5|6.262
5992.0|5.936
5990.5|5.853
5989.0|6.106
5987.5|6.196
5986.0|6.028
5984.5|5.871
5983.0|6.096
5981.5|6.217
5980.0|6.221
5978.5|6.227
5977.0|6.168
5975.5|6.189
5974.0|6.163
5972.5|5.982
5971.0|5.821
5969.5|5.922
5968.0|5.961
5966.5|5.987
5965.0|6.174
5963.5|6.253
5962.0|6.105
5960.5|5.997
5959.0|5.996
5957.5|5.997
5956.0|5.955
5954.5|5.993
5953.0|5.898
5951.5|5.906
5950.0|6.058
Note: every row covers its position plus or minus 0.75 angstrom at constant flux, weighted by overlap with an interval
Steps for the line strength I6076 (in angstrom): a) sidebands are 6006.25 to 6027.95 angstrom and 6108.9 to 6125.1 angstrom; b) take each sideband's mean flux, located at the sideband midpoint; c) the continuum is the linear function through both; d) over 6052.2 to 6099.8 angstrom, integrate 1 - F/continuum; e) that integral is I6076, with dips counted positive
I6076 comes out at -1.2 angstrom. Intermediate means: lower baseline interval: 6.08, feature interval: 6.12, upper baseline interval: 5.88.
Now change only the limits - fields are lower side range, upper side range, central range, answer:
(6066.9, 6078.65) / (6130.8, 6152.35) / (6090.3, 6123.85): 0.28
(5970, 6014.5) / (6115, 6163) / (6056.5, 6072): -0.30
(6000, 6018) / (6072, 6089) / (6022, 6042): -0.12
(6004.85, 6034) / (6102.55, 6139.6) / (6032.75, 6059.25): -0.71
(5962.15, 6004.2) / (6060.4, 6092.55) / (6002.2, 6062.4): -0.23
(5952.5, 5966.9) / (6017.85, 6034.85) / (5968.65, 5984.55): -0.08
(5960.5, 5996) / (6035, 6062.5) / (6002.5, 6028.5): 0.25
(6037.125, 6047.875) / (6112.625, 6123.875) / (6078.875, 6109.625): -0.46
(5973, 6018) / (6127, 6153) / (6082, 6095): -0.27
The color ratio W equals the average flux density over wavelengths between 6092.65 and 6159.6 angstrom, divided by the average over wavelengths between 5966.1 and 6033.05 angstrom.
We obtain 1.0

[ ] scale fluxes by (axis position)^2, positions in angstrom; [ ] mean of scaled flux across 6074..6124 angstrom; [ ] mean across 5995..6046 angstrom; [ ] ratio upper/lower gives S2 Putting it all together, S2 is 1.0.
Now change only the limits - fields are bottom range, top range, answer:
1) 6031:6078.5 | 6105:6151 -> 0.98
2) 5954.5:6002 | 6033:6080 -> 1.04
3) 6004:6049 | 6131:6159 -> 0.99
